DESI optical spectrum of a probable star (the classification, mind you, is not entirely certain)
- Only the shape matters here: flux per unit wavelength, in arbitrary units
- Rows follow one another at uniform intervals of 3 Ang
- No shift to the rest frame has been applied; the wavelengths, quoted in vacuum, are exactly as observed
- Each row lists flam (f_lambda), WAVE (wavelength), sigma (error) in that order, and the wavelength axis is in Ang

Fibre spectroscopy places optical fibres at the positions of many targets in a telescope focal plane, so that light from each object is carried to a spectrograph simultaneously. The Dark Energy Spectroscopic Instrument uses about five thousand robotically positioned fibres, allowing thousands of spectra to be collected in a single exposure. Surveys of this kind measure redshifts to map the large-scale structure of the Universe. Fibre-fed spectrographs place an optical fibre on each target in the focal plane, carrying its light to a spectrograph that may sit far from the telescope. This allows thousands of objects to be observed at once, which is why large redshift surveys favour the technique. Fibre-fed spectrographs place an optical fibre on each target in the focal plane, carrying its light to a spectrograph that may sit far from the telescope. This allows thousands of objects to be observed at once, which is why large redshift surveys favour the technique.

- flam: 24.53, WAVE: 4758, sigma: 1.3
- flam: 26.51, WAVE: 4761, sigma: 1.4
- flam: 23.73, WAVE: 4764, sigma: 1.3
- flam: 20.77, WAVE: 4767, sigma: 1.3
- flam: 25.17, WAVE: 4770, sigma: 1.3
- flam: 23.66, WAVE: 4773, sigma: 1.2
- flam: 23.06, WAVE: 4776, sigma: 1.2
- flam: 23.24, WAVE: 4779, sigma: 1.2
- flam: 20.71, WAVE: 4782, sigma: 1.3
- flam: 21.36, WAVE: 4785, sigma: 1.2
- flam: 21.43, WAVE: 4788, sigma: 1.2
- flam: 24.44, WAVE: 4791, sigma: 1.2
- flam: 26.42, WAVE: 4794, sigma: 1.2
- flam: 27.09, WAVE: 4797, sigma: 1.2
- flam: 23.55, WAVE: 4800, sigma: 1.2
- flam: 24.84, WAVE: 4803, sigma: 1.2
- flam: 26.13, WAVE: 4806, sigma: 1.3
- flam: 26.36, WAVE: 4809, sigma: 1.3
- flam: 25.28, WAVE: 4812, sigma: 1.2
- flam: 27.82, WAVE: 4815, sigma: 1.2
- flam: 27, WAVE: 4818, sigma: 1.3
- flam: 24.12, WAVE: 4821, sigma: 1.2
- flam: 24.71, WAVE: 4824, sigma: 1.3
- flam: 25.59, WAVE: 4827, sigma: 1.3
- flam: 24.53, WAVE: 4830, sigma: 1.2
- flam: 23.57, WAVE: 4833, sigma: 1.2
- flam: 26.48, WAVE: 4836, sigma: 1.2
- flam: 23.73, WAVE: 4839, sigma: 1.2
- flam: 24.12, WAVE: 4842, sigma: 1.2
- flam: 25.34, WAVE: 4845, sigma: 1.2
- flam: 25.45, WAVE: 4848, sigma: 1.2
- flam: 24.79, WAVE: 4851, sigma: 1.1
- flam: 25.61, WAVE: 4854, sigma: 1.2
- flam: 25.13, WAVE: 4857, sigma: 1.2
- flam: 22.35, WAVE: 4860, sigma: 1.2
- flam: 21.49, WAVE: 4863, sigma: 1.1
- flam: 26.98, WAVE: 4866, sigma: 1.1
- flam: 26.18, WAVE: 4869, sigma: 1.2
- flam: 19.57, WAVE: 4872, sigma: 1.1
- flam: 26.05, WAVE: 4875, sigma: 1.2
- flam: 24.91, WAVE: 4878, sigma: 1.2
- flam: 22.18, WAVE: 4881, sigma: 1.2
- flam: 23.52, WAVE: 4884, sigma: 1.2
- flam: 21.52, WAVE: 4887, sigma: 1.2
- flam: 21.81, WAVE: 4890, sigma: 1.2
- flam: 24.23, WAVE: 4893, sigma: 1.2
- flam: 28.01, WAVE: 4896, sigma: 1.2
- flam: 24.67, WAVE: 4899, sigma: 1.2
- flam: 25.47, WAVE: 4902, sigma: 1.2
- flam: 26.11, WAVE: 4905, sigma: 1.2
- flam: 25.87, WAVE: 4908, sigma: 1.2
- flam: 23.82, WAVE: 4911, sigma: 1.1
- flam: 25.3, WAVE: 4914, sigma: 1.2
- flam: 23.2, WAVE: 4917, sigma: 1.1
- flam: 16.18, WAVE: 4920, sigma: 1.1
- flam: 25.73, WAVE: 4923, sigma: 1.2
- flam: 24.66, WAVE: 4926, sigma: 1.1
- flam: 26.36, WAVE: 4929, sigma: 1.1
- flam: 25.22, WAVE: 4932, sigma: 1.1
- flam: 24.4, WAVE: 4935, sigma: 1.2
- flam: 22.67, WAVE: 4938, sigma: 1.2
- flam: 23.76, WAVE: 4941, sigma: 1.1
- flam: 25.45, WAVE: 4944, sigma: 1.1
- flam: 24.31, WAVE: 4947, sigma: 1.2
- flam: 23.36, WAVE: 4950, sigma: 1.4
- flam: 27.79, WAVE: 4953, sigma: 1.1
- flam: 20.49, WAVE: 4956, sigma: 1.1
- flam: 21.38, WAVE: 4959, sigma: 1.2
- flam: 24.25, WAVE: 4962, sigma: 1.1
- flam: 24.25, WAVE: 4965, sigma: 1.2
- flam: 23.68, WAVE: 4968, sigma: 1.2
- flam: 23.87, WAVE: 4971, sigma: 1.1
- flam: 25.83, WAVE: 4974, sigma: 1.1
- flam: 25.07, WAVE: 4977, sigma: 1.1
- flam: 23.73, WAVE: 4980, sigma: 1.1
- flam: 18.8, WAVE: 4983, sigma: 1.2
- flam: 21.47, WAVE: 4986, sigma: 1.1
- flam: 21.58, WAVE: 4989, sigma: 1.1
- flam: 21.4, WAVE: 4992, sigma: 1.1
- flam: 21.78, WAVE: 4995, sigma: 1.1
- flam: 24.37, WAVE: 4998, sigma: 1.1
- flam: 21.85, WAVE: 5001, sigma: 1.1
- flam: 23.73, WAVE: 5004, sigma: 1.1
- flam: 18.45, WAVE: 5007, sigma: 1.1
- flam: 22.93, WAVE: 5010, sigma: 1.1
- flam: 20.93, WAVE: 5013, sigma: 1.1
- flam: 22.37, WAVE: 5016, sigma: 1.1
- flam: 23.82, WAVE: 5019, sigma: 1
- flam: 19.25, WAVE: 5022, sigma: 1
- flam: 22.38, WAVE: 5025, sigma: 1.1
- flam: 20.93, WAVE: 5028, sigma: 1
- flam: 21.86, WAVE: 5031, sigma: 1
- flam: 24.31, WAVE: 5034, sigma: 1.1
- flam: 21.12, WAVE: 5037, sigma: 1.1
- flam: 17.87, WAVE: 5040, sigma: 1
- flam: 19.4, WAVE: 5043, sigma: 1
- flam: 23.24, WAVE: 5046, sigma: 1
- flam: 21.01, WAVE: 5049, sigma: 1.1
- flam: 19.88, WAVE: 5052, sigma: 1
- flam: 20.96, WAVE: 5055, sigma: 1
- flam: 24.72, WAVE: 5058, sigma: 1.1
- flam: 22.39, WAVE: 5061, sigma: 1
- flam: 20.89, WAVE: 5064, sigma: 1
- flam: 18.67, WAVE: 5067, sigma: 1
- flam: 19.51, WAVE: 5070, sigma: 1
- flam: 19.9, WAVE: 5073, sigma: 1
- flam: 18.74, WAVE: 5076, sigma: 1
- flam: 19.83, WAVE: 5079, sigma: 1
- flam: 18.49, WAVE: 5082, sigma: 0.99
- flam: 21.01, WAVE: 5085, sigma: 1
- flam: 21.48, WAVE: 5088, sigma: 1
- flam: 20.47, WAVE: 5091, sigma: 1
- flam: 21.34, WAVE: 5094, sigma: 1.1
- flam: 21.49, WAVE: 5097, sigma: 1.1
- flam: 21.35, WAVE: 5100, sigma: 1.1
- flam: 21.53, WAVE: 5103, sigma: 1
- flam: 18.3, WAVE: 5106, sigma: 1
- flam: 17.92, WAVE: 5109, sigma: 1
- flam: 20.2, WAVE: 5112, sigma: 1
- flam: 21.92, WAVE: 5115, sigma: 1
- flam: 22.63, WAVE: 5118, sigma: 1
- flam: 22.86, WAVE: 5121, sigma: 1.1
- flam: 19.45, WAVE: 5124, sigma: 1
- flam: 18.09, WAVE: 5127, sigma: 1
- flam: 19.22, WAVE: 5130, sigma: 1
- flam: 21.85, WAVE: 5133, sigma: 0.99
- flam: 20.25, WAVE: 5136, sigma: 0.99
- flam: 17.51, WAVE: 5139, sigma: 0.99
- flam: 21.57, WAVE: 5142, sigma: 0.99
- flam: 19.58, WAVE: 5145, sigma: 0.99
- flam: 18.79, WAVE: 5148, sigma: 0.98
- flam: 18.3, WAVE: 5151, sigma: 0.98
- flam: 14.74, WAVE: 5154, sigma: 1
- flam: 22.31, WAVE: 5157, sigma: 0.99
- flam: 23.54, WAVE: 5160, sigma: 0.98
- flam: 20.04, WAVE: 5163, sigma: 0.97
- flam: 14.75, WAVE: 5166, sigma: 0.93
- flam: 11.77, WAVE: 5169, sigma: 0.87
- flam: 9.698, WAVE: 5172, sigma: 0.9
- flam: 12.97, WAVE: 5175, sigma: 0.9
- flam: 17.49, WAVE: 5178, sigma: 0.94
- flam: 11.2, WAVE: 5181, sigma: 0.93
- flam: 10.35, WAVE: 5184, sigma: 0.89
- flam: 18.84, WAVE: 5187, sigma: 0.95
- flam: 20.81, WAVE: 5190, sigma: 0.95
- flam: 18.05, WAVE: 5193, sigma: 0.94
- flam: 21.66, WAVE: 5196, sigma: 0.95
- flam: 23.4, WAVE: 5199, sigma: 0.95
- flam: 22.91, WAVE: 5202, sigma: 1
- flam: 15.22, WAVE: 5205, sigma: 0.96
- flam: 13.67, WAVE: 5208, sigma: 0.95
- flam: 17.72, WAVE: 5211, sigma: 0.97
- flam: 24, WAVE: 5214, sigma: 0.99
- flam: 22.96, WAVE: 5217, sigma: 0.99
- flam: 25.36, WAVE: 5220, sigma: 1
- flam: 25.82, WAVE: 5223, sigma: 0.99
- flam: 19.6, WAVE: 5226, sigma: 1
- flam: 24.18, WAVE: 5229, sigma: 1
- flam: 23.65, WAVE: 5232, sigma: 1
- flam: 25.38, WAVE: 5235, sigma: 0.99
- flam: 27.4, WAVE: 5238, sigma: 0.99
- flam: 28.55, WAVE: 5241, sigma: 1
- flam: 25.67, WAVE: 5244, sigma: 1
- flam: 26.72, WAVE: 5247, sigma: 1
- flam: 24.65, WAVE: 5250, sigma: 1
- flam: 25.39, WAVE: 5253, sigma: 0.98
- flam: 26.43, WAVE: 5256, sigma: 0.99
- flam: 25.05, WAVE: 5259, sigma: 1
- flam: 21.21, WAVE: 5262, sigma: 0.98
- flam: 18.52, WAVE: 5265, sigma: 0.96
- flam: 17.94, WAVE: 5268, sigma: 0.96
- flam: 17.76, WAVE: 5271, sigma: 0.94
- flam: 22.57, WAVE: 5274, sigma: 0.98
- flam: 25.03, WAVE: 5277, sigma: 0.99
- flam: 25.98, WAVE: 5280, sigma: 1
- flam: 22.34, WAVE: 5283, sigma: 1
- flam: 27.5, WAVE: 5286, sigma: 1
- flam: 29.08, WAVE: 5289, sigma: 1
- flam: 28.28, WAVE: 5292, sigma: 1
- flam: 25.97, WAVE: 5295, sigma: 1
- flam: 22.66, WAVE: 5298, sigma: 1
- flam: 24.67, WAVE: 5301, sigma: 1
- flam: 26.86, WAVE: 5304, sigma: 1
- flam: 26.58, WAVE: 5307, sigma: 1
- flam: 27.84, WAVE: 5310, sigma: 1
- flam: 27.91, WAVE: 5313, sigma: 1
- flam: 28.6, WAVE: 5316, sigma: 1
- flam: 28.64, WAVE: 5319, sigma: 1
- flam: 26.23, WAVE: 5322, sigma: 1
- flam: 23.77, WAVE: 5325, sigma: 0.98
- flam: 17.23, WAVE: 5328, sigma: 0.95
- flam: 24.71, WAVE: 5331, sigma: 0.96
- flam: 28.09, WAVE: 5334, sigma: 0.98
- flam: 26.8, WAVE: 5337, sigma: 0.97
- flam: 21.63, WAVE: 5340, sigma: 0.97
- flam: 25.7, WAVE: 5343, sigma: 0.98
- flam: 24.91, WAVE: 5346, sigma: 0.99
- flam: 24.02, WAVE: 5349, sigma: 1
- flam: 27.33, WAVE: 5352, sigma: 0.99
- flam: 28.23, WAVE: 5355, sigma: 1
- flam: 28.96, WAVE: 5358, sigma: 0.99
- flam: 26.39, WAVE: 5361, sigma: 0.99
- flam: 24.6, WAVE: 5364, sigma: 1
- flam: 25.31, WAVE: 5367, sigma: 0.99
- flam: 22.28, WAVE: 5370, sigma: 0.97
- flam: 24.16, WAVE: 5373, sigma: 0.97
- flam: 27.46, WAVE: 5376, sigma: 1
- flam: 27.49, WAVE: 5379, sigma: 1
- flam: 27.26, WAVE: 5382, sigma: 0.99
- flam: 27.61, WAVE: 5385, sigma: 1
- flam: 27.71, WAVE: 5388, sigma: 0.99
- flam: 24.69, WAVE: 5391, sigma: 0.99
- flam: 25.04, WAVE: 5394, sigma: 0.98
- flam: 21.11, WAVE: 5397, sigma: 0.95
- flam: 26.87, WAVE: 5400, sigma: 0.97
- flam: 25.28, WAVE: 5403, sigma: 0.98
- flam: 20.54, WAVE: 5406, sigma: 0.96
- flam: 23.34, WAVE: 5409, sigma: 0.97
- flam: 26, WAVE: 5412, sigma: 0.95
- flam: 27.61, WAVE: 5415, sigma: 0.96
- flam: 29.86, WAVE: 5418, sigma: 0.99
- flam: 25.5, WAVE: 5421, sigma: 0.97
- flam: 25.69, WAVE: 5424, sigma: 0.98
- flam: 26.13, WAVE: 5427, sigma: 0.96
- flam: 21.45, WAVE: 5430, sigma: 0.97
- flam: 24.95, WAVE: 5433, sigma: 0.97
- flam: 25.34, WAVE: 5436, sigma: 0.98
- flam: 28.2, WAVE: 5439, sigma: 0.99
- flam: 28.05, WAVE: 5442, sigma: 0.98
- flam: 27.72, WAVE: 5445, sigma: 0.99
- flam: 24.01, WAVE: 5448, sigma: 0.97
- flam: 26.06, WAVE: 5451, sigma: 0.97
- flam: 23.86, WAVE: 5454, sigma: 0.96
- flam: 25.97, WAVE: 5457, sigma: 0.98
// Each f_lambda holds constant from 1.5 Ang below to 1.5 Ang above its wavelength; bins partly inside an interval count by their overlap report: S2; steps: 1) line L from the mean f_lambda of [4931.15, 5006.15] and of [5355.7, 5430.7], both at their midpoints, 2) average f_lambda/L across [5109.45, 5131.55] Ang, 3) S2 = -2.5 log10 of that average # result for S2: 0.177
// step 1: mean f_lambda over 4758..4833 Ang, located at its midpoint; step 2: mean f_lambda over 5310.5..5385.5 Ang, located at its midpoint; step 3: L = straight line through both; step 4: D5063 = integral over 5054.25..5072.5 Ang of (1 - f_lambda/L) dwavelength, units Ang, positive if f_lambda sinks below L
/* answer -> 2.9 Ang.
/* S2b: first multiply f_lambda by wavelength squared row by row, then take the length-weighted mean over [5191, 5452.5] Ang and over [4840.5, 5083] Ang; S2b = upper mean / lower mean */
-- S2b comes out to 1.24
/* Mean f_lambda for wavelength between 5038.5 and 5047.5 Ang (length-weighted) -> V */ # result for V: 20.2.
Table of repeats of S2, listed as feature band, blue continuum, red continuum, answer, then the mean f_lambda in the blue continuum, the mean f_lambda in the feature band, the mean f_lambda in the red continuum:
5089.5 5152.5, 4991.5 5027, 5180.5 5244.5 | 0.07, 21.9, 20.2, 21.3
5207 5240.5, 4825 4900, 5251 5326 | 0.08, 24.3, 23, 24.9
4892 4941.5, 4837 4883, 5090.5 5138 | -0.05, 24.3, 24.5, 20.5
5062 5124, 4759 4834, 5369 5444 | 0.22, 24.4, 20.4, 25.6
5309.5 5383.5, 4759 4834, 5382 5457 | -0.02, 24.4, 25.8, 25.6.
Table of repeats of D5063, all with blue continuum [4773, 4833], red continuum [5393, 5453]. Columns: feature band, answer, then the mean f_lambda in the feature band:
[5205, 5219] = 3.2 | 19.3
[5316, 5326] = -0.6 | 26.7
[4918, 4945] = 1.0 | 23.8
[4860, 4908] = 1.0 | 24.2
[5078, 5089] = 2.1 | 20.2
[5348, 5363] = -1.0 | 27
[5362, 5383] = -0.1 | 25.5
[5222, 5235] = 0.9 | 23.5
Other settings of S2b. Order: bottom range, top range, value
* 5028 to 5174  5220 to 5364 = 1.36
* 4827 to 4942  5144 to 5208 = 0.80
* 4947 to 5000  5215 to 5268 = 1.17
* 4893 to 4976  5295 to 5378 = 1.23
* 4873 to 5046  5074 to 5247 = 0.94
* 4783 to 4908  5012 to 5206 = 0.89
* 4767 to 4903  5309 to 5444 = 1.30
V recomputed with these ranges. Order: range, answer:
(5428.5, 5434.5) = 23.2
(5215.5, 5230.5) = 23.6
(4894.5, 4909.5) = 26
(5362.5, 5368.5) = 25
